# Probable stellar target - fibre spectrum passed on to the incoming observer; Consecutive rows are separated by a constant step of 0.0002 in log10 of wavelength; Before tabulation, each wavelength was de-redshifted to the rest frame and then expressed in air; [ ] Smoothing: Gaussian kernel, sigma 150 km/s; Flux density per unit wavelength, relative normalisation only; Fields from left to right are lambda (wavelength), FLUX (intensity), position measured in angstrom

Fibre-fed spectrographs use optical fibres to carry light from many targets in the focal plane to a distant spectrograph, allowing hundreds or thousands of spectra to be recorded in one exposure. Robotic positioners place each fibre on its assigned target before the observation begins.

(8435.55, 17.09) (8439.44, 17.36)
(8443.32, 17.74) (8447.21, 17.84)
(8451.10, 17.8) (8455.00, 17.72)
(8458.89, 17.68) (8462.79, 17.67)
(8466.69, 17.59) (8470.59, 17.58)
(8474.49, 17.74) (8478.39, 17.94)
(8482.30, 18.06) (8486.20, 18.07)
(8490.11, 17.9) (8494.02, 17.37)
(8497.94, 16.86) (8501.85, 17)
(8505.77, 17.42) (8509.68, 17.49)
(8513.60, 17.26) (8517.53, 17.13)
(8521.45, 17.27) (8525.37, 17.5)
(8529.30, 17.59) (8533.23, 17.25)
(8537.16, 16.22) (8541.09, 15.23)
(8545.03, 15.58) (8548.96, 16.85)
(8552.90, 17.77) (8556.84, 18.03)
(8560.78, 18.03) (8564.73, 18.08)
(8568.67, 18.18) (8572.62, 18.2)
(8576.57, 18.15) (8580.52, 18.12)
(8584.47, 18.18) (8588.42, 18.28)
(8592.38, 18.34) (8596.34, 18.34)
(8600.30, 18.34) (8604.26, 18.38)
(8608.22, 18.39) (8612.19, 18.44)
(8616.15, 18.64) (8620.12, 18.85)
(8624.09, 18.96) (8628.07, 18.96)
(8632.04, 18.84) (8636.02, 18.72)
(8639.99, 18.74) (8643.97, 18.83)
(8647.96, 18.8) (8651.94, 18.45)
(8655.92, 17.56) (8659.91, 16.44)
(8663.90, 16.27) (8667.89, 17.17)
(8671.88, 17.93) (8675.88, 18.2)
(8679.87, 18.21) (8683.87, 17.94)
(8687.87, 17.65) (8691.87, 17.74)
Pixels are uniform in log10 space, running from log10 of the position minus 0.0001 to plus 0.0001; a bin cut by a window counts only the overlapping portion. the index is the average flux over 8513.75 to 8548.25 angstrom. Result 16.8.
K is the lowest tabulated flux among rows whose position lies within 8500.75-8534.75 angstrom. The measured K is 17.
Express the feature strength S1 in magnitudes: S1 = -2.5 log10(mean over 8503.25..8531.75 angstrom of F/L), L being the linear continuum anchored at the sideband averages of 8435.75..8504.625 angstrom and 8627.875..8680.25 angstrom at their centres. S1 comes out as 0.02 mag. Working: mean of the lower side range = 17.6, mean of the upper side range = 18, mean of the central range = 17.4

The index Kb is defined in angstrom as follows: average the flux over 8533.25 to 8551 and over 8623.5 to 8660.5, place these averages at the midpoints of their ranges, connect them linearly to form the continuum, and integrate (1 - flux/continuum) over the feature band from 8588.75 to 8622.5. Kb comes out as -1.6 angstrom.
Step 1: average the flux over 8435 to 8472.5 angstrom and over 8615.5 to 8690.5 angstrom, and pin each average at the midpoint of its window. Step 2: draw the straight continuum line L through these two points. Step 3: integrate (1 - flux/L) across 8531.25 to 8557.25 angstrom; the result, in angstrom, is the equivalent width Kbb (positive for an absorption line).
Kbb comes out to 1.80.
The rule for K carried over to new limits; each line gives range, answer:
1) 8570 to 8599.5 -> 18.12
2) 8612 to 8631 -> 18.44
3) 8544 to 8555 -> 15.58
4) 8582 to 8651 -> 18.18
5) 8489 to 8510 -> 16.86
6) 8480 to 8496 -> 17.37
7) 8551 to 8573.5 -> 17.77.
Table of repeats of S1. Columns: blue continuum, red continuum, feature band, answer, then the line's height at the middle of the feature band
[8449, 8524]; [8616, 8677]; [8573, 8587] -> -0.01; 17.9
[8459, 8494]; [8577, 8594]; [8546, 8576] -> 0.02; 18.1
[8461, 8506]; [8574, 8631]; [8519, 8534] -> 0.03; 17.9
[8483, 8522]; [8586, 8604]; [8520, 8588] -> 0.03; 17.9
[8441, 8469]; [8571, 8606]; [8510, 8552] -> 0.07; 18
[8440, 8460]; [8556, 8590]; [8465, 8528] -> 0.02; 17.9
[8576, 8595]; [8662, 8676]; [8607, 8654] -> -0.06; 17.7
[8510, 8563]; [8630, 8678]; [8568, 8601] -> -0.05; 17.4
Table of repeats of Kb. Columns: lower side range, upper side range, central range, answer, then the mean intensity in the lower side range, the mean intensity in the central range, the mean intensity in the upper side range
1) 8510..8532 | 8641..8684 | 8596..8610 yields -0.6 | 17.4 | 18.4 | 17.8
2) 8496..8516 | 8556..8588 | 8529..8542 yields 0.8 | 17.2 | 16.6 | 18.1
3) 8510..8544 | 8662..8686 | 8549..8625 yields -4.6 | 16.9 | 18.3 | 17.6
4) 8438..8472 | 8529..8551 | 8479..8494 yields -0.6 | 17.7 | 17.9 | 16.4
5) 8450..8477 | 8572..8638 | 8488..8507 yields 0.6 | 17.7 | 17.3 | 18.5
